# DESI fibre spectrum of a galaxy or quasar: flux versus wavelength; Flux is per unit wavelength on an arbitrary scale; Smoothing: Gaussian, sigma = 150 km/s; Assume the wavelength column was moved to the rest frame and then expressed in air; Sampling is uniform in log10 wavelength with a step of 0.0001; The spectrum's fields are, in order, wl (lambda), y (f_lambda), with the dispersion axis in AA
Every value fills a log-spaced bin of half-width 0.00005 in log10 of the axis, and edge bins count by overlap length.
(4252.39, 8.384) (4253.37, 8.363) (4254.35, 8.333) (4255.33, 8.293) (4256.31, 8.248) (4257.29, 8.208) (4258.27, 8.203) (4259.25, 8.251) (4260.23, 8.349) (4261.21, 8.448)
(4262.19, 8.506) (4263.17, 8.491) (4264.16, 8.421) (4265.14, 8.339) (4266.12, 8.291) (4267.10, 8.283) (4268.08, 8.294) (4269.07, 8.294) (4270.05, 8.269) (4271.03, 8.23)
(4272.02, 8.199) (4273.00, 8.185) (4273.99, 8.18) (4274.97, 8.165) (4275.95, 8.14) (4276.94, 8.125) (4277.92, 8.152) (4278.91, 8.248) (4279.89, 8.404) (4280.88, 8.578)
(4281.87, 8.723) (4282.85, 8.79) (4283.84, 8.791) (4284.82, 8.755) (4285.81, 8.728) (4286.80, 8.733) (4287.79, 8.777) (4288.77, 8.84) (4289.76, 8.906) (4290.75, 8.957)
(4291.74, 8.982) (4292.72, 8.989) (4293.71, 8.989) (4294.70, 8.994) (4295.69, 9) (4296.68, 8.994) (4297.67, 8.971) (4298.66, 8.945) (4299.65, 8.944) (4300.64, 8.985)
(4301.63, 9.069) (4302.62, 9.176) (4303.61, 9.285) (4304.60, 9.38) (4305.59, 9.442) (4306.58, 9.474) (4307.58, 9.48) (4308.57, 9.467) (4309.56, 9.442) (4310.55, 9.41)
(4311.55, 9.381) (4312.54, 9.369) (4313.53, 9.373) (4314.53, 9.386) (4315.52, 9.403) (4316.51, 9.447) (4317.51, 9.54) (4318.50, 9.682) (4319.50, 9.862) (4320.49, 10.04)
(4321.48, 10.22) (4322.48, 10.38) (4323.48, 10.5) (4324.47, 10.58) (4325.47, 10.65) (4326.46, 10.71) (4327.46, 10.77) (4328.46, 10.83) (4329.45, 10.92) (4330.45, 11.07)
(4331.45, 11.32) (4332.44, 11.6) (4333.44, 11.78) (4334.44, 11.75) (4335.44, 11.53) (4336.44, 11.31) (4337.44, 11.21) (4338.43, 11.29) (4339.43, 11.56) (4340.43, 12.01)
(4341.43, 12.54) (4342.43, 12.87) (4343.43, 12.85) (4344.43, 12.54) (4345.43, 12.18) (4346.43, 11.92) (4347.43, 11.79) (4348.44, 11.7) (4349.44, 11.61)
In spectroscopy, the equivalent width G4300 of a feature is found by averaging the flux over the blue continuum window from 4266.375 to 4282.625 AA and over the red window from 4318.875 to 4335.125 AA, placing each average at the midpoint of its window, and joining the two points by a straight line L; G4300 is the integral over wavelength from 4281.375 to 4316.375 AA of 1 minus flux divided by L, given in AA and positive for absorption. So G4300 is 1.3 AA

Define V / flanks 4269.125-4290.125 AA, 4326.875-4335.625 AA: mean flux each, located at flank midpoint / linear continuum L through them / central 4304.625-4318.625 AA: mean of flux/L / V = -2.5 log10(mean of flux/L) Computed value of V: 0.08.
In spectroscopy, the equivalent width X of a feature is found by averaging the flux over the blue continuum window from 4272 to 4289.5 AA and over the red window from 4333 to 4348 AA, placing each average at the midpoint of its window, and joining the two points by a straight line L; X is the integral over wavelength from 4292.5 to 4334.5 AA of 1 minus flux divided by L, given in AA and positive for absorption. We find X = 2.3 AA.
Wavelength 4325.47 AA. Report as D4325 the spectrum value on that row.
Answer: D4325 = 10.65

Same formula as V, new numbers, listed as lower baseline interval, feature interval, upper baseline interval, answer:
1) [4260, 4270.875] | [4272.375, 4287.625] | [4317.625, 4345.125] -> 0.07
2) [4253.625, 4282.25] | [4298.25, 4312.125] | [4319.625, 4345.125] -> 0.09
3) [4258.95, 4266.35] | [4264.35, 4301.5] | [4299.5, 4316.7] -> 0.03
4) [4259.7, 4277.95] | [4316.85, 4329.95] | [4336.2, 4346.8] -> 0.08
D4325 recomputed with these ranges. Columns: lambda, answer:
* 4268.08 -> 8.294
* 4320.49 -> 10.04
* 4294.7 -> 8.994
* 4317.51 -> 9.54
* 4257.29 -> 8.208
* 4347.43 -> 11.79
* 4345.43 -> 12.18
